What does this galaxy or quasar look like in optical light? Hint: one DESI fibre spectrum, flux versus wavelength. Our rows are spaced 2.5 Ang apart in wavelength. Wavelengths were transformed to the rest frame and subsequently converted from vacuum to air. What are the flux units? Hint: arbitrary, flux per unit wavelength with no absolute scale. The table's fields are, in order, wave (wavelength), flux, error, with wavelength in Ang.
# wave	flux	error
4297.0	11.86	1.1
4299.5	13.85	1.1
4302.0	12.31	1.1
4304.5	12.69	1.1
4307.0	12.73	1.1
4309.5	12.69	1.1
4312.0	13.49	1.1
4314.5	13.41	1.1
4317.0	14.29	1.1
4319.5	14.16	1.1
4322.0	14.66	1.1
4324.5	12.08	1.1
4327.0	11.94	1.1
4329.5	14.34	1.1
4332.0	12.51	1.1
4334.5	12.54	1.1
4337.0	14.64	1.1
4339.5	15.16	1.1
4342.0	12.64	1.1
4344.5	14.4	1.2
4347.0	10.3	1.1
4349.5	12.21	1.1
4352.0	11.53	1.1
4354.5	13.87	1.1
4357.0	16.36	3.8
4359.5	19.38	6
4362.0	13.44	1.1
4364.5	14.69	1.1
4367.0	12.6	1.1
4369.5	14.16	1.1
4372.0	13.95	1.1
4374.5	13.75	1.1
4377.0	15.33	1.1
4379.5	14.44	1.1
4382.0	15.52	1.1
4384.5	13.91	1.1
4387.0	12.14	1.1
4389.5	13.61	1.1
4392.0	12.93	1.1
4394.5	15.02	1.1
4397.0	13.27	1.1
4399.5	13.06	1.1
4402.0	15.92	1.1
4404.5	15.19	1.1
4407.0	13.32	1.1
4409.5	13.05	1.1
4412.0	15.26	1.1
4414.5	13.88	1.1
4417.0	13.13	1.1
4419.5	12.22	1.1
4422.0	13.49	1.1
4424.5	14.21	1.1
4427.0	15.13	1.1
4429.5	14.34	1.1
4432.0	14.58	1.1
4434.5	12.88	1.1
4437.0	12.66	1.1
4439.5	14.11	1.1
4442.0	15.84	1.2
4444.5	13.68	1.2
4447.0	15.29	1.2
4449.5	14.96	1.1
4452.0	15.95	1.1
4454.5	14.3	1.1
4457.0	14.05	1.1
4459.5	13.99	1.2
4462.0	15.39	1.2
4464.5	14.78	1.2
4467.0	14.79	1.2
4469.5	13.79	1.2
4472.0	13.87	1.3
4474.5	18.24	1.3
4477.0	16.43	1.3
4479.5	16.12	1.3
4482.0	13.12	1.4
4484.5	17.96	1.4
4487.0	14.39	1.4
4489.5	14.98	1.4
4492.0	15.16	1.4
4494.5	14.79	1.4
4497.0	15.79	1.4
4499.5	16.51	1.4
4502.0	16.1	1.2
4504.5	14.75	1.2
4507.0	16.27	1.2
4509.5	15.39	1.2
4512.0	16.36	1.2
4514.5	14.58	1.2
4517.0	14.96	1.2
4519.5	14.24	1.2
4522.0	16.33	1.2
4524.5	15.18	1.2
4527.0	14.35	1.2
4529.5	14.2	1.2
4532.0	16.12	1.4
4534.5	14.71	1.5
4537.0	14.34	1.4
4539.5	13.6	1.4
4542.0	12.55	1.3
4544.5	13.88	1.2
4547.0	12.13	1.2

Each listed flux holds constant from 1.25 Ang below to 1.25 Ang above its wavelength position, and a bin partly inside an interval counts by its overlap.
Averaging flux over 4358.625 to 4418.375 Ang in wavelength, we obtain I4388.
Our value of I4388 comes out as 14.2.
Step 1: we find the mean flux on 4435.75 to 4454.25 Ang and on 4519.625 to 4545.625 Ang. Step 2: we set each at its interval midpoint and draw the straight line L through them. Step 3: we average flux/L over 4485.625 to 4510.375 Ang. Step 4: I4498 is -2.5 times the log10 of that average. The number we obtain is -0.06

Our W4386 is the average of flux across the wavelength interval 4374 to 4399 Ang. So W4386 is 14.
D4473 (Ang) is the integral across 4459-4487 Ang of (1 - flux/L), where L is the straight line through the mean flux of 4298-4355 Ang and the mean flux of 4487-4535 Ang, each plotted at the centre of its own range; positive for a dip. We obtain -0.9 Ang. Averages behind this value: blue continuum 13.1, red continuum 15.3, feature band 15.3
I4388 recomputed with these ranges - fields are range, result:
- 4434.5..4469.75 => 14.5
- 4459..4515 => 15.4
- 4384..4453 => 14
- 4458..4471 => 14.5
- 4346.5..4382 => 14.1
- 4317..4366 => 13.7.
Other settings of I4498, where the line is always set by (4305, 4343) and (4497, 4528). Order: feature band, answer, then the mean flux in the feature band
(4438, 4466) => 0.00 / 14.7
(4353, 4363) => -0.14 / 15.7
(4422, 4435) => 0.02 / 14.2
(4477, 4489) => -0.03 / 15.5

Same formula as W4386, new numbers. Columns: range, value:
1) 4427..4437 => 13.9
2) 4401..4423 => 13.9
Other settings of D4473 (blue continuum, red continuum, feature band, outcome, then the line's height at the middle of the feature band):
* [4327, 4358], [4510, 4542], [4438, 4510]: -4.0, 14.4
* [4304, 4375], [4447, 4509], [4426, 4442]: 0.7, 14.7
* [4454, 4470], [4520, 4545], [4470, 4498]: -1.9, 14.5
